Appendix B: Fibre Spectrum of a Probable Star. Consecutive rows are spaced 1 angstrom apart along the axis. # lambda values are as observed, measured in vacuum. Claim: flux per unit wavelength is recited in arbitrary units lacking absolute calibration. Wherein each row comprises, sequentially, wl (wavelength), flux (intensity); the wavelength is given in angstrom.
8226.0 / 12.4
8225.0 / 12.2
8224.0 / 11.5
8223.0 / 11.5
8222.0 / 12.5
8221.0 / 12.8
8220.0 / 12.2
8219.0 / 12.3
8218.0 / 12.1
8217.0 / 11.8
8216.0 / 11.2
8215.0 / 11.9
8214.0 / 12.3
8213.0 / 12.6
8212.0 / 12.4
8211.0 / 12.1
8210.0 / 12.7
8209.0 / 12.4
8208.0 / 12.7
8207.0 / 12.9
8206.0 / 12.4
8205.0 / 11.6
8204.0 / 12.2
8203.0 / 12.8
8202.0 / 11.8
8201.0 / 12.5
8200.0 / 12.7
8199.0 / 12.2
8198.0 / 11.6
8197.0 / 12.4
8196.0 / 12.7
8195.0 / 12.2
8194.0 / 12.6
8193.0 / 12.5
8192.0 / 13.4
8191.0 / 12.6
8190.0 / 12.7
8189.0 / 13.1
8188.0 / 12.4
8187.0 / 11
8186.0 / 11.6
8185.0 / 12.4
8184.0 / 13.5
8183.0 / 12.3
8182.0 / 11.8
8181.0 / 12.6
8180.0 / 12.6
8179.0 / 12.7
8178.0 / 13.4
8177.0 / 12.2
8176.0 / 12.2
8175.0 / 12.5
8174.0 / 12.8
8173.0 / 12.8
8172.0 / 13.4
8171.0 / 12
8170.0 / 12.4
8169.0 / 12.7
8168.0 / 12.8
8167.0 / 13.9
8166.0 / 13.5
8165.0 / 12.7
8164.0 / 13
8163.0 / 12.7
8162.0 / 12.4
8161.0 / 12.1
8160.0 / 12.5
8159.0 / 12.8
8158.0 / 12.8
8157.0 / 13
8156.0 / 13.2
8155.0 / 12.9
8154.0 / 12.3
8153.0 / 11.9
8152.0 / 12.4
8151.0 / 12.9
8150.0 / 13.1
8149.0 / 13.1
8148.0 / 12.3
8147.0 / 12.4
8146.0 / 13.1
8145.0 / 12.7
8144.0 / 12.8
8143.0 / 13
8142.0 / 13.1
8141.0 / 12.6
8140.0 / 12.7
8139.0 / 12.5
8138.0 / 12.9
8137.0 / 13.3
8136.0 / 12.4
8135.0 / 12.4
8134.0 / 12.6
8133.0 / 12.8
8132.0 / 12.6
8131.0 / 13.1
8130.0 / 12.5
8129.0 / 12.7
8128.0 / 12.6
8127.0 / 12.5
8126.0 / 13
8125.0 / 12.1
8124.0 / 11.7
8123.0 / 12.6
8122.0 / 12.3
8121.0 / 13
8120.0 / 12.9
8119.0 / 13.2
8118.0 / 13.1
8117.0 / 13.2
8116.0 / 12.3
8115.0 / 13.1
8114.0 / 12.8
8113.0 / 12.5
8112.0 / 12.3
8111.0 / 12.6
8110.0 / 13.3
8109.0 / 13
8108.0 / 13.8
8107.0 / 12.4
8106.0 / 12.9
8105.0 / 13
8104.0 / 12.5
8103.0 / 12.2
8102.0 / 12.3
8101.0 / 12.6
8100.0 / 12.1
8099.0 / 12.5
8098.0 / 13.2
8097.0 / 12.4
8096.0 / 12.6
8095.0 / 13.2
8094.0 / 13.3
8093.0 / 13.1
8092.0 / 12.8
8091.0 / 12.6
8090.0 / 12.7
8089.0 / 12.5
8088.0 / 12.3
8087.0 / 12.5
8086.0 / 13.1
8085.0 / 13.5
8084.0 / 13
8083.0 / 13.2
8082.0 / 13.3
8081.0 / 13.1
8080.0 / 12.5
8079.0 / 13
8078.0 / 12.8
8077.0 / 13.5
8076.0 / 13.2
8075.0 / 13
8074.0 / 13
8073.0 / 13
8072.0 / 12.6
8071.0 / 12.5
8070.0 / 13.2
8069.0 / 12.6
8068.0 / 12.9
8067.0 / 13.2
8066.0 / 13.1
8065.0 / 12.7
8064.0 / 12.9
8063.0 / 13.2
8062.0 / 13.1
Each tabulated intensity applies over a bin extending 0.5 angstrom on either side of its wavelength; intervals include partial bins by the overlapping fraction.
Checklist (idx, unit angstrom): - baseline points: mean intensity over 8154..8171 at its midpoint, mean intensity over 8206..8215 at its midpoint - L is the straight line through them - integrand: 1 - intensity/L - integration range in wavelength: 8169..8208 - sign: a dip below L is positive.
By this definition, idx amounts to 0.48 angstrom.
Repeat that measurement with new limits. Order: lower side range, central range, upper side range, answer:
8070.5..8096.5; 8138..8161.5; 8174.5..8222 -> -0.2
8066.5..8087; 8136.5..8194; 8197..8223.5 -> -0.9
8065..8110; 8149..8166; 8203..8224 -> -0.3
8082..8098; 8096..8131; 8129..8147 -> 0.4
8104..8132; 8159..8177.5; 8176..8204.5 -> -0.2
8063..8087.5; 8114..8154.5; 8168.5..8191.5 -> 0.1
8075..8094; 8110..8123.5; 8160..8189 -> 0.0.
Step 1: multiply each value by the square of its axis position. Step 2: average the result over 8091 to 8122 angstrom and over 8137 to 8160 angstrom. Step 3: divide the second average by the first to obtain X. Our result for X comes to 1.01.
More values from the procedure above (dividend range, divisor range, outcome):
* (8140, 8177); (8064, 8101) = 1.01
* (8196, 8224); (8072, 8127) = 0.98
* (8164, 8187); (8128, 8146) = 1.00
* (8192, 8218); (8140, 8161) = 0.98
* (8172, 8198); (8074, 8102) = 1.00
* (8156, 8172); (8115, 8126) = 1.02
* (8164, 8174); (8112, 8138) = 1.03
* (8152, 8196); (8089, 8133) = 1.01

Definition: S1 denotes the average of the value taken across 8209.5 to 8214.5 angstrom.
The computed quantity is 12.4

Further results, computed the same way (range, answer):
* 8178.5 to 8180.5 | 12.6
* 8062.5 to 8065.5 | 12.9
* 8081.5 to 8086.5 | 13.2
